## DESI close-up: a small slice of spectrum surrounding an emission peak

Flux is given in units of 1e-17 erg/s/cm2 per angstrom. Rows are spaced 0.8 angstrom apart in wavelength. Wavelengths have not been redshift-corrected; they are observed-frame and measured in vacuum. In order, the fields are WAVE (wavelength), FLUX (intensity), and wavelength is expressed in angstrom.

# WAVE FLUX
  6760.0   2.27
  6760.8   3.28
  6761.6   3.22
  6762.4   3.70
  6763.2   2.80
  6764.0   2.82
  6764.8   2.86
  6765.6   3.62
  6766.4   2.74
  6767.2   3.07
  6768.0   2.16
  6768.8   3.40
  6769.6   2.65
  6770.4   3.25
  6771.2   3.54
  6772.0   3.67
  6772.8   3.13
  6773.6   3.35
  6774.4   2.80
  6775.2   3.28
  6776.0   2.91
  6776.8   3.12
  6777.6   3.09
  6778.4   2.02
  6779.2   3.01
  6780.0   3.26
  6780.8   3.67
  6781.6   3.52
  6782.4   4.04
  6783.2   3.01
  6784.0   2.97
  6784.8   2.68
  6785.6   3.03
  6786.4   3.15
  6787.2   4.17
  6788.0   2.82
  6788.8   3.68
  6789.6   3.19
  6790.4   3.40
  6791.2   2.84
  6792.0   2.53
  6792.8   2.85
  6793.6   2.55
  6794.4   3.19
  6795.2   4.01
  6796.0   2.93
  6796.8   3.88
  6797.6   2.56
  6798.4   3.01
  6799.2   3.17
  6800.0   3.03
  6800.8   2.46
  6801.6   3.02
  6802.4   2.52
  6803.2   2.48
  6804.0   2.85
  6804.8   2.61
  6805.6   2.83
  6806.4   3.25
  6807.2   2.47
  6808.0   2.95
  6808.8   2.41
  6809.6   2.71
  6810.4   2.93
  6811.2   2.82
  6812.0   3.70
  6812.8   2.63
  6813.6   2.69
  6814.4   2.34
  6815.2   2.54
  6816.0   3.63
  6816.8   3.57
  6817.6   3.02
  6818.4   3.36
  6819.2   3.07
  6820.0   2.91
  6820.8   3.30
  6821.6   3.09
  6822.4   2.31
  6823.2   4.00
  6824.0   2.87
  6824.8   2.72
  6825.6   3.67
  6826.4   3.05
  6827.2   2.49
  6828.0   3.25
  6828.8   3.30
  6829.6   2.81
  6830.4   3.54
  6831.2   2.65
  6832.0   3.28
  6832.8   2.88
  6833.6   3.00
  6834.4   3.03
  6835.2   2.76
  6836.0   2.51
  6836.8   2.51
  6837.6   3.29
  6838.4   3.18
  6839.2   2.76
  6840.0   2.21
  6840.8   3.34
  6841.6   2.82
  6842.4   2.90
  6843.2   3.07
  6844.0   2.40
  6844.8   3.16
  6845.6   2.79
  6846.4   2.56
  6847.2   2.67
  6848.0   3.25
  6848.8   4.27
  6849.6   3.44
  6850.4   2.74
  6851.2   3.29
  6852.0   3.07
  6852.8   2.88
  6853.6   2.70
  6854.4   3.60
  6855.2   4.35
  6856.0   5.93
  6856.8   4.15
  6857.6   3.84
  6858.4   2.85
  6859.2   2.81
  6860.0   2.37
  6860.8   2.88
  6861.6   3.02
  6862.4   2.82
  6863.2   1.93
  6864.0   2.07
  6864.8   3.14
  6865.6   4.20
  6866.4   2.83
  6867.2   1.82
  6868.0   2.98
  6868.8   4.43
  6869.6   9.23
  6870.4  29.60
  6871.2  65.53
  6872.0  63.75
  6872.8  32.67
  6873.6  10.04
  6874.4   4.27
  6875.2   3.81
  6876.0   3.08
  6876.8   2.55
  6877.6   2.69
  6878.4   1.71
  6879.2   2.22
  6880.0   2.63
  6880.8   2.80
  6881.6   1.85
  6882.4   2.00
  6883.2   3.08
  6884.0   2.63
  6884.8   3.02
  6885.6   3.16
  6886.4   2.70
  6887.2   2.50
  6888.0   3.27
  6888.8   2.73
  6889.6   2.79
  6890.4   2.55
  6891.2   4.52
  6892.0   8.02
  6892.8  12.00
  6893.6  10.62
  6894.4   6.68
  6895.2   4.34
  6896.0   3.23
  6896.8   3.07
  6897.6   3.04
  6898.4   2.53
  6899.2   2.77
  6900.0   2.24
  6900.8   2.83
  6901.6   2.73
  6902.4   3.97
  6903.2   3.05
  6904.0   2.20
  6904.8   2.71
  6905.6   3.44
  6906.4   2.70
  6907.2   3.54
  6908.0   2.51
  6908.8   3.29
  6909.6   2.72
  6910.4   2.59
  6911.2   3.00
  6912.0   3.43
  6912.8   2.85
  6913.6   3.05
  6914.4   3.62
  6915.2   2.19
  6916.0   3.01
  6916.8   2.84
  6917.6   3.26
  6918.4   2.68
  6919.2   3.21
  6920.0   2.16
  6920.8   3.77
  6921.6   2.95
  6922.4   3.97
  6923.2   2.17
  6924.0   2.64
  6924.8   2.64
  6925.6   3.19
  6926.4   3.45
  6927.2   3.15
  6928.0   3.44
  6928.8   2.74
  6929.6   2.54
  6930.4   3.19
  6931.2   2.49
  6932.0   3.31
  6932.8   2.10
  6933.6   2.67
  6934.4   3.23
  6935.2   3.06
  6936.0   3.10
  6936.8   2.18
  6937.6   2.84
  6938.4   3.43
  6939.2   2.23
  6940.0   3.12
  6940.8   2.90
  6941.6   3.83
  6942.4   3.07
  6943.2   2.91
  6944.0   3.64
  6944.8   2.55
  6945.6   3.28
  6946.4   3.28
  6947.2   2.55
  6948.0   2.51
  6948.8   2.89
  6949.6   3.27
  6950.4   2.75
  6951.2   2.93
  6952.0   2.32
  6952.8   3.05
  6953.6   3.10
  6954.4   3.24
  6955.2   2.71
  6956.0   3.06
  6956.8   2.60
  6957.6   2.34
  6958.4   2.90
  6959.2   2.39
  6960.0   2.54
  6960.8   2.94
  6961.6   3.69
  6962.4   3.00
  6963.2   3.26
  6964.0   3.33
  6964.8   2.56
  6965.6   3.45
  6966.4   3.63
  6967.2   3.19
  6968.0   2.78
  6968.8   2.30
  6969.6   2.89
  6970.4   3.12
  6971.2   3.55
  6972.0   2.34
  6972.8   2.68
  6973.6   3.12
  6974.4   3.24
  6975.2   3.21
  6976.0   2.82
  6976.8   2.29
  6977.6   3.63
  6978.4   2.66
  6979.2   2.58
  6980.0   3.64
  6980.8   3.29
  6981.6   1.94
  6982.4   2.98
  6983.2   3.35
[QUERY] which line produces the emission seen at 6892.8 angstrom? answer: [N II]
